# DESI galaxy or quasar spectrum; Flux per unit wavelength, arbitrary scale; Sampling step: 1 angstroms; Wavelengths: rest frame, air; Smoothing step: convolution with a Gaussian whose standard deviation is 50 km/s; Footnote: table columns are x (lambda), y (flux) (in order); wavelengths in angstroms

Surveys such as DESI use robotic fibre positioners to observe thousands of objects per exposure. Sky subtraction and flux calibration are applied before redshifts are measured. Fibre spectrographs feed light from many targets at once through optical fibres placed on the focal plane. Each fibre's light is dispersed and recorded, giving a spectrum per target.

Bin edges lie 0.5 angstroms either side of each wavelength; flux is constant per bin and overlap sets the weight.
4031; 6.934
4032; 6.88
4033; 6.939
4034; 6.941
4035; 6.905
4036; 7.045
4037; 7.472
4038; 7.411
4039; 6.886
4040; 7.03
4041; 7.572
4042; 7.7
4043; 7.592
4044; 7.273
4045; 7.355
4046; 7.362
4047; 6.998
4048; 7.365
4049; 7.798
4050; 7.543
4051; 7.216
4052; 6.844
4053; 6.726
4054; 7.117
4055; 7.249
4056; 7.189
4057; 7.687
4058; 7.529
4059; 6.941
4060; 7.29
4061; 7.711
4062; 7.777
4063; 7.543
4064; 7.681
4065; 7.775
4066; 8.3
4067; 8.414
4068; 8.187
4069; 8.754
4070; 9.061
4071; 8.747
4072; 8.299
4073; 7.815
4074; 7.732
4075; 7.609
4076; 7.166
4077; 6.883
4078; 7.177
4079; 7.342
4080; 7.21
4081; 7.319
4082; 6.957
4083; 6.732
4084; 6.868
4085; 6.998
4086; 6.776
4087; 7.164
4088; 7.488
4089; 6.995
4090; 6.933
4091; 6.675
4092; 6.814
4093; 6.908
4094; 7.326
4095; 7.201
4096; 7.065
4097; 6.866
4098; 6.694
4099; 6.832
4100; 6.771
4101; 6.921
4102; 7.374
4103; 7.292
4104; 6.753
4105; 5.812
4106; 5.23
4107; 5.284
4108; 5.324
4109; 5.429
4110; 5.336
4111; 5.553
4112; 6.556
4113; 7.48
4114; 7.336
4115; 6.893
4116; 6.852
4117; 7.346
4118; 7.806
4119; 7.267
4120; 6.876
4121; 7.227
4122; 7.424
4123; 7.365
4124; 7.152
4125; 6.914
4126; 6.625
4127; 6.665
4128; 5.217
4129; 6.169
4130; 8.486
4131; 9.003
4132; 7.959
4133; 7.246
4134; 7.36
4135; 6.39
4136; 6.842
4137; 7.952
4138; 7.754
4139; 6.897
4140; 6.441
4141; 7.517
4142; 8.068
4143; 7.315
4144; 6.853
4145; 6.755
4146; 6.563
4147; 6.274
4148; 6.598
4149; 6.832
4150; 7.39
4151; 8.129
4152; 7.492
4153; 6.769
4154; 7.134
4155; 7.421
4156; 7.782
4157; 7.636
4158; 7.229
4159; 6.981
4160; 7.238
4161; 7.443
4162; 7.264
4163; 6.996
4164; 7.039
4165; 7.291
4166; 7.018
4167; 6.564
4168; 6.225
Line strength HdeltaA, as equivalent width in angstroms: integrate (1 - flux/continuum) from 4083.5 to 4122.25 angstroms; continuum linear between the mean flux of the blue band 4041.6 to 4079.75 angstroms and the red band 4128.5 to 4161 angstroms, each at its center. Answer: 3.5 angstroms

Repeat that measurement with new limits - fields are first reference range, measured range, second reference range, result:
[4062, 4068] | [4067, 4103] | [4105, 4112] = -2.78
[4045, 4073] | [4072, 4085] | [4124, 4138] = 0.46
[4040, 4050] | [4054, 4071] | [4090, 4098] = -1.33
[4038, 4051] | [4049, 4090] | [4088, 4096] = -1.76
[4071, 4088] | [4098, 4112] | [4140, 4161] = 2.08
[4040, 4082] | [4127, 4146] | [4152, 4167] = 0.25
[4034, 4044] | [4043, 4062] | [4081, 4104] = -0.29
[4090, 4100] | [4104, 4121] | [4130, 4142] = 1.73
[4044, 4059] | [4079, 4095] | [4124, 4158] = 0.45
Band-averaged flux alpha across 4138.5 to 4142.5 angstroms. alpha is 7.23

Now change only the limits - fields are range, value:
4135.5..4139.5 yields 7.36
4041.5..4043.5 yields 7.65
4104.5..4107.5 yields 5.44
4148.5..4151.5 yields 7.45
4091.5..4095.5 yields 7.06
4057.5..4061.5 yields 7.37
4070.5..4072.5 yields 8.52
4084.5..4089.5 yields 7.08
